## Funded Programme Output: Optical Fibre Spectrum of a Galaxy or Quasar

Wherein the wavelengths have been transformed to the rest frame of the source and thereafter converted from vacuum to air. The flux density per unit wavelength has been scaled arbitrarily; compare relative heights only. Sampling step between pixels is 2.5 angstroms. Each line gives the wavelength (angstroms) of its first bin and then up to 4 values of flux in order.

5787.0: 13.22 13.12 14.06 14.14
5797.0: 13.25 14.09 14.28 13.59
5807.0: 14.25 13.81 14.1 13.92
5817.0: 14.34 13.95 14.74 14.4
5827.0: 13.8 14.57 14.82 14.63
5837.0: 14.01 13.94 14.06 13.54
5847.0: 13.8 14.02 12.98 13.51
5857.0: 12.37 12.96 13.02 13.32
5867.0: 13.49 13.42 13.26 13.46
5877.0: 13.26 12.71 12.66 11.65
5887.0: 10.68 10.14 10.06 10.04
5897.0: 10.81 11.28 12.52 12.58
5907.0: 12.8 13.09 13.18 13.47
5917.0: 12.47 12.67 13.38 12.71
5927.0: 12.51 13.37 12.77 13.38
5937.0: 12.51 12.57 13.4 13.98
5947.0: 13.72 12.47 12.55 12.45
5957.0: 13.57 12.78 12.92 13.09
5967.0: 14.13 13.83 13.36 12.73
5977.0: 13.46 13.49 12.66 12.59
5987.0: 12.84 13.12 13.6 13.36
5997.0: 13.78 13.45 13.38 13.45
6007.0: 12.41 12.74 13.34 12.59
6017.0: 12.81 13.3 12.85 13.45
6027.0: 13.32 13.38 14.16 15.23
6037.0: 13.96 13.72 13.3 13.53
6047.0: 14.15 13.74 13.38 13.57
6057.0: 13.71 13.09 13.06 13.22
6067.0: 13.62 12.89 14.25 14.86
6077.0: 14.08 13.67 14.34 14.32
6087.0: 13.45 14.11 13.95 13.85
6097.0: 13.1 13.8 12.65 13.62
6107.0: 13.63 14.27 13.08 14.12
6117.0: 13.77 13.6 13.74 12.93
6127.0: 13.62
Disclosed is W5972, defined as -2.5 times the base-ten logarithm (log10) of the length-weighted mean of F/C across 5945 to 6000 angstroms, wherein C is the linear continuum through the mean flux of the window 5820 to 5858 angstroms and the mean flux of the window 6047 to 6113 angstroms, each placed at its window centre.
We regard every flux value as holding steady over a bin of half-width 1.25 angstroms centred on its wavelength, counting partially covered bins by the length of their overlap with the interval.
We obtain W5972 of 0.05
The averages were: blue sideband 14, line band 13.2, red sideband 13.7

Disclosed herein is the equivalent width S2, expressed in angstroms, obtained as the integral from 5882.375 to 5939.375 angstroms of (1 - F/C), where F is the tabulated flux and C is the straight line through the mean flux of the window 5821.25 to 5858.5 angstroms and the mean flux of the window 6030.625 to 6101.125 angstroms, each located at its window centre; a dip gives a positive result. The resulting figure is 6.9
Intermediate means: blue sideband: 13.9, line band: 12.2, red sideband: 13.8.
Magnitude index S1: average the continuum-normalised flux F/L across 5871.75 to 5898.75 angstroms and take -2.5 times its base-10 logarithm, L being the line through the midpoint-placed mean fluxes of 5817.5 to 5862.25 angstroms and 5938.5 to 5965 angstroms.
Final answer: 0.16 mag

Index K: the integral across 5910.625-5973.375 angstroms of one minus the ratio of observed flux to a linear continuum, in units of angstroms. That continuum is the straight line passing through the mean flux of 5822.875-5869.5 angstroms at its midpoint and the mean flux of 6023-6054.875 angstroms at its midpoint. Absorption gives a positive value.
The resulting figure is 3.0 angstroms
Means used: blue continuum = 13.7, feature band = 13.1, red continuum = 13.8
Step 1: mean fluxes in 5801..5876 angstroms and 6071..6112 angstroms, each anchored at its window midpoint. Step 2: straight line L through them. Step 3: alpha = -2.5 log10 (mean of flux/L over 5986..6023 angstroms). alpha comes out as 0.06 mag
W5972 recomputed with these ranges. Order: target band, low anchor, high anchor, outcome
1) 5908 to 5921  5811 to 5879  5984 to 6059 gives 0.05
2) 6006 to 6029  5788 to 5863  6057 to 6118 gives 0.06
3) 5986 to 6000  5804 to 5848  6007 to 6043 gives 0.01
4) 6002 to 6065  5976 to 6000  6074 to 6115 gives 0.00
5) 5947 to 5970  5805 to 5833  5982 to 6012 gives 0.02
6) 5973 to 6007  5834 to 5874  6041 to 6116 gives 0.03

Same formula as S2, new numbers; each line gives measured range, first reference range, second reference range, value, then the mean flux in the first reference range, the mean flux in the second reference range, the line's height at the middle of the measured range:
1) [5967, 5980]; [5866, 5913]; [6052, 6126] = -0.7 angstroms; 12.2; 13.7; 12.8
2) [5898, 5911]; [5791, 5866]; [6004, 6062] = 1.2 angstroms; 13.9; 13.4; 13.7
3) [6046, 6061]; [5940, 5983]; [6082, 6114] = -0.1 angstroms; 13.2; 13.7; 13.5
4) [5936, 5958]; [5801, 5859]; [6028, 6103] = 1.3 angstroms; 14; 13.7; 13.9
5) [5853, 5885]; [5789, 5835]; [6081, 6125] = 2.3 angstroms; 14.1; 13.7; 14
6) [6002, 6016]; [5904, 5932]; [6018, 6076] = 0.5 angstroms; 12.9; 13.6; 13.4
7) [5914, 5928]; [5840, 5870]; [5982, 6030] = 0.5 angstroms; 13.4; 13.1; 13.3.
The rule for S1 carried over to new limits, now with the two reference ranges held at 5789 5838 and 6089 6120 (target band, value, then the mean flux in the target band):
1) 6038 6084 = 0.00 mag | 13.7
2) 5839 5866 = 0.05 mag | 13.4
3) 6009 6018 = 0.07 mag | 12.9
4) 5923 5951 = 0.07 mag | 13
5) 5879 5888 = 0.18 mag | 11.9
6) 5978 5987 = 0.07 mag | 12.9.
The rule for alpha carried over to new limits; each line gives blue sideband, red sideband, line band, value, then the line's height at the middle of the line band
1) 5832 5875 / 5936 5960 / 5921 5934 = 0.01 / 13.1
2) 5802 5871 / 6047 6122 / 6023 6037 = -0.01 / 13.7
